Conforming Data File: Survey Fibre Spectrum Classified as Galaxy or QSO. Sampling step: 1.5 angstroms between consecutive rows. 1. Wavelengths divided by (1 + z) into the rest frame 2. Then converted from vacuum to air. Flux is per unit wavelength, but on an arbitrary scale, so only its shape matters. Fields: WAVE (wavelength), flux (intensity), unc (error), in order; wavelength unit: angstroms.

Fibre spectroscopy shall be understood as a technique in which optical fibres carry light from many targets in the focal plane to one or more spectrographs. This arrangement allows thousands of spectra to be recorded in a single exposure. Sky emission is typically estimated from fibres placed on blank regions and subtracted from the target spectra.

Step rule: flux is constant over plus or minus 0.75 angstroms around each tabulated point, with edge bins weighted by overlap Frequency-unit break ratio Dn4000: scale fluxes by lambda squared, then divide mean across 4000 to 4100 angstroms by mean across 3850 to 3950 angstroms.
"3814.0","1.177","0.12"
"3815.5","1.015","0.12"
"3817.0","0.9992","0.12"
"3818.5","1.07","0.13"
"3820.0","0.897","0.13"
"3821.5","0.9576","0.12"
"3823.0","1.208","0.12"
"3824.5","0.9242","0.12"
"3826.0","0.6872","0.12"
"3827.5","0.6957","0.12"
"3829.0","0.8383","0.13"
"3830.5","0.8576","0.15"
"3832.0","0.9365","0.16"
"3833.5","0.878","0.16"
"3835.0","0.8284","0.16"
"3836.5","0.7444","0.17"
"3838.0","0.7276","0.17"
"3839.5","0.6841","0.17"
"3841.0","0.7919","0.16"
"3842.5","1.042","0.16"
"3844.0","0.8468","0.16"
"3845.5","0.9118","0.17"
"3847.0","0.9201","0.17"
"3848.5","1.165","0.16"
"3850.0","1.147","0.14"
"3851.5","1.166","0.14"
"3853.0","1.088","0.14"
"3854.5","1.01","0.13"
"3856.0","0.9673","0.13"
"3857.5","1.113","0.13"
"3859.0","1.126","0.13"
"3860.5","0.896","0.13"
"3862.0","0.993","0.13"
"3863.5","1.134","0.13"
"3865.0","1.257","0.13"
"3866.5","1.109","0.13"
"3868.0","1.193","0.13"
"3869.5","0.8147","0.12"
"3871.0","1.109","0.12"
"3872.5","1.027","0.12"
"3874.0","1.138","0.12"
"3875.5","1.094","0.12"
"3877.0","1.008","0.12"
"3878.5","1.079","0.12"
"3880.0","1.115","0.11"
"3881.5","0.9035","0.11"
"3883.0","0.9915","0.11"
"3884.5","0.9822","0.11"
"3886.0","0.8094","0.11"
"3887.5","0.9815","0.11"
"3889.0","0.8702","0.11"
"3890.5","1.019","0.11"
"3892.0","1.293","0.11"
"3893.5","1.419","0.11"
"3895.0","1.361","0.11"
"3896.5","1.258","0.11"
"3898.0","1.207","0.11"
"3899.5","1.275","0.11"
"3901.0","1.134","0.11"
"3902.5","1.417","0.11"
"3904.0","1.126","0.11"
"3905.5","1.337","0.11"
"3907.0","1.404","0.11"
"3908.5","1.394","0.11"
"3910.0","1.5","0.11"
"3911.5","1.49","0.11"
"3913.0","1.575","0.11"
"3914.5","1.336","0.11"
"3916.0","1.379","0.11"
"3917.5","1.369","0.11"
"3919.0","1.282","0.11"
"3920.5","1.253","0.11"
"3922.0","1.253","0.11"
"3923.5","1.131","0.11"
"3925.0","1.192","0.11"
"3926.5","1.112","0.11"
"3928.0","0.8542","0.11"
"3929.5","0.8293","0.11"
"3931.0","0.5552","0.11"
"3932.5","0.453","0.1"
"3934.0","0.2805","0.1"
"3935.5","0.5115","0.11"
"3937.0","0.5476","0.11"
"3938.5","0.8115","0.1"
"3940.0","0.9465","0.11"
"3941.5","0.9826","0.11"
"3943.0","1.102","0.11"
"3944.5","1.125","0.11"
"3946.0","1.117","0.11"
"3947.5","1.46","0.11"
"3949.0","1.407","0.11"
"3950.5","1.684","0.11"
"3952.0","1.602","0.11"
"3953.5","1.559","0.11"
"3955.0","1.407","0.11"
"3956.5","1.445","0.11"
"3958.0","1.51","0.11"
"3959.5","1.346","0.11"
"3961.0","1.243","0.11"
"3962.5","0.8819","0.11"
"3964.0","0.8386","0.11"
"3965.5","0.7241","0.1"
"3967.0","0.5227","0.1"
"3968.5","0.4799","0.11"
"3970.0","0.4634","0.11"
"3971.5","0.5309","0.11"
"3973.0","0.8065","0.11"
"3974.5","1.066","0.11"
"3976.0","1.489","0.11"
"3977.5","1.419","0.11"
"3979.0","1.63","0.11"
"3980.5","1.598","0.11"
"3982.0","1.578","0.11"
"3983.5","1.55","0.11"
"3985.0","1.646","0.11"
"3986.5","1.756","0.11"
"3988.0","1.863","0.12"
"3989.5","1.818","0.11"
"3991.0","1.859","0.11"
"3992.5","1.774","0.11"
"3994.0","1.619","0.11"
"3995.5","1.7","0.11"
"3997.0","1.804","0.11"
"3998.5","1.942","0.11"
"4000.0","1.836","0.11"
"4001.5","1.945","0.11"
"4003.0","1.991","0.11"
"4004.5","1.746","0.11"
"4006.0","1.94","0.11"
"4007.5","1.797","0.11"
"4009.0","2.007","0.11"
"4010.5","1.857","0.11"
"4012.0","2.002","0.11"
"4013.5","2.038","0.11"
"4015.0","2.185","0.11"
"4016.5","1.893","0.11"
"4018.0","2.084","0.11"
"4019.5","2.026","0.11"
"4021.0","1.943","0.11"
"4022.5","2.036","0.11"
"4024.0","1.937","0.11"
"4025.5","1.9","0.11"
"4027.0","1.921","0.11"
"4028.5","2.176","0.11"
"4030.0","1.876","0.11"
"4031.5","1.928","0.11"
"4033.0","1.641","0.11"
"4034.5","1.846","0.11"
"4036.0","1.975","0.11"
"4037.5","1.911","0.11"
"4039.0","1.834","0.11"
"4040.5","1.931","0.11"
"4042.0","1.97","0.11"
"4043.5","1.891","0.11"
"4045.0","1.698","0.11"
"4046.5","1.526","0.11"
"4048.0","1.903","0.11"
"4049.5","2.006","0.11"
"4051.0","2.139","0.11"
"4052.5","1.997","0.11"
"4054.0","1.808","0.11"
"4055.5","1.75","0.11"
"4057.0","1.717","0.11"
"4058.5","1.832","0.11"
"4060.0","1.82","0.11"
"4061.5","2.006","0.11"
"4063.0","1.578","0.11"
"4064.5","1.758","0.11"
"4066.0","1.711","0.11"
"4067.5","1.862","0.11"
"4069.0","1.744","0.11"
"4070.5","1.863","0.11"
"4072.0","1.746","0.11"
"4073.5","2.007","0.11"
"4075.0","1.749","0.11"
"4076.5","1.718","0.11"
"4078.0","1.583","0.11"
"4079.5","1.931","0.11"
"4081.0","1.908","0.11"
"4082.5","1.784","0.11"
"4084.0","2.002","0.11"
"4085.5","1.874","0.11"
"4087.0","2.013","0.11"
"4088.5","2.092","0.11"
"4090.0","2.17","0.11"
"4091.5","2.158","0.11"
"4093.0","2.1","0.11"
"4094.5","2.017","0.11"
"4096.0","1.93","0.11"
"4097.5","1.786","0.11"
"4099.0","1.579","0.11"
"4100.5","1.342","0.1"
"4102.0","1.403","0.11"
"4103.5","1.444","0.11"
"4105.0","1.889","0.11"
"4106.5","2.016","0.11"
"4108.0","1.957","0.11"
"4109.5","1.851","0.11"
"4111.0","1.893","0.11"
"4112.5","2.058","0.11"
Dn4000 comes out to 1.9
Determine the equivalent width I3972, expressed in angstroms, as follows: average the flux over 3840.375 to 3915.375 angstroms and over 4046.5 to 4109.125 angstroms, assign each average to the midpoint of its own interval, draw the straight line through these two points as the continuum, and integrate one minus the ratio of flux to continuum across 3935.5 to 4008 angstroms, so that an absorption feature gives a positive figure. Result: 5.54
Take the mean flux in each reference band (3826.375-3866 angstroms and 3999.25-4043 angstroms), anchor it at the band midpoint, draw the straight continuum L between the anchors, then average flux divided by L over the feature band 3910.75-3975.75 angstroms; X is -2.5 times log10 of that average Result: 0.36 mag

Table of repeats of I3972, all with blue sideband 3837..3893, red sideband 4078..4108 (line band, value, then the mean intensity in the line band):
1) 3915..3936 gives 4.4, 0.971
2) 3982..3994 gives -2.1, 1.73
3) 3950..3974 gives 5.4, 1.06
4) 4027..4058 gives -3.8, 1.88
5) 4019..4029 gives -2.4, 1.99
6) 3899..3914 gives -2.5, 1.37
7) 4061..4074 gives -0.3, 1.8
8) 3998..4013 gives -3.6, 1.91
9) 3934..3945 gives 4.1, 0.815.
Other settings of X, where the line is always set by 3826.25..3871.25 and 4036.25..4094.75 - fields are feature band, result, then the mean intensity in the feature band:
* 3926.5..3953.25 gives 0.36 mag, 0.973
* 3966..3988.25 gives 0.25 mag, 1.21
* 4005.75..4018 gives -0.20 mag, 1.97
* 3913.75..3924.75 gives -0.02 mag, 1.28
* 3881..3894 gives 0.10 mag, 1.02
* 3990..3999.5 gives -0.14 mag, 1.79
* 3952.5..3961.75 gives 0.00 mag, 1.42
